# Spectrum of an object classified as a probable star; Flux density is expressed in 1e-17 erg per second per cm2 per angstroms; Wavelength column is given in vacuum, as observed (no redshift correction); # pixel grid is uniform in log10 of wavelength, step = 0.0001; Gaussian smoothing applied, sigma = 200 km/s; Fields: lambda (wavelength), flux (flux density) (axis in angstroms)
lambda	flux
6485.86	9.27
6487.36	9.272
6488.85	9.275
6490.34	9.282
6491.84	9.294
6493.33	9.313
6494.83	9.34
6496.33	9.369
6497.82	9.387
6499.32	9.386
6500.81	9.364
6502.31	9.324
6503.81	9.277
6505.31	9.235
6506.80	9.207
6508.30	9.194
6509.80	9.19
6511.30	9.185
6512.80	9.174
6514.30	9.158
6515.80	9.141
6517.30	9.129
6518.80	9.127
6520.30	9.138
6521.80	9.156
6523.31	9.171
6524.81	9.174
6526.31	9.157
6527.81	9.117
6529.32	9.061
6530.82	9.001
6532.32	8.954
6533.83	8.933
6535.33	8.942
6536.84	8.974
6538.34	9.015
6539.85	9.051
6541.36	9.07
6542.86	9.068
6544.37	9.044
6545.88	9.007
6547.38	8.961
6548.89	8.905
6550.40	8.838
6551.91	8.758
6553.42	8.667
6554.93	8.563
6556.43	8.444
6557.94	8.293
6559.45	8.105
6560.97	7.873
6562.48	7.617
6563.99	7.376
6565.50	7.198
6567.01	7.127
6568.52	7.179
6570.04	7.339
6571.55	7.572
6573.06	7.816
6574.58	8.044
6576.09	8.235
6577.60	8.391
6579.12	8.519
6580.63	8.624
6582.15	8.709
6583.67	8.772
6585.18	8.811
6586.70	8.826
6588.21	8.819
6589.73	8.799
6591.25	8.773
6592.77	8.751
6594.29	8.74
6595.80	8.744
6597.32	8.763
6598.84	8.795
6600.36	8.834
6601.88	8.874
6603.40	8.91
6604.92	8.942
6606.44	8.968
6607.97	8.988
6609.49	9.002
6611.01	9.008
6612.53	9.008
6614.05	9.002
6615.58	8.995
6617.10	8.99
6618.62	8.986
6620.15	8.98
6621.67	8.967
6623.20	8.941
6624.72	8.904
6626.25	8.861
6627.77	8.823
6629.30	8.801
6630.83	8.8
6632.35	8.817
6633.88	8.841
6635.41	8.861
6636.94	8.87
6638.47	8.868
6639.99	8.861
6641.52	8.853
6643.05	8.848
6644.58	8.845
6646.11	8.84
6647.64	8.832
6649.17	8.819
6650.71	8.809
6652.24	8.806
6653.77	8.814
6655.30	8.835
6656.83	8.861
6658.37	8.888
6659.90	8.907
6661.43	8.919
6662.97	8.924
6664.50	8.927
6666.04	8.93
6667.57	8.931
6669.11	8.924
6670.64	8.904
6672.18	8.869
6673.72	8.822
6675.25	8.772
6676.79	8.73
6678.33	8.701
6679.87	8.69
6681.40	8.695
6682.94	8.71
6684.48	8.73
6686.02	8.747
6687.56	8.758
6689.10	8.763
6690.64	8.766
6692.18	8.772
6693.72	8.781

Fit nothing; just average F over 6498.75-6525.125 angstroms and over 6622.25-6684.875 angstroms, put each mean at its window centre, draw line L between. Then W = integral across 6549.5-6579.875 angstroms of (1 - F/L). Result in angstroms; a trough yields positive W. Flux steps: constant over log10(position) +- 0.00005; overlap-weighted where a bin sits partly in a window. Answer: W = 3.6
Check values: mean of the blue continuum 9.21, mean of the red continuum 8.84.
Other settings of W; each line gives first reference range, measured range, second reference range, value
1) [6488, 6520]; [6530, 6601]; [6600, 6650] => 4.5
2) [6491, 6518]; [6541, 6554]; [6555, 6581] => -0.9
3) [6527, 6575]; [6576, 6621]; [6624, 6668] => -0.9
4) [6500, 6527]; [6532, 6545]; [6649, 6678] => 0.2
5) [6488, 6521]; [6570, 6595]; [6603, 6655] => 1.5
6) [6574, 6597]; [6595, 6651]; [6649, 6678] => -0.9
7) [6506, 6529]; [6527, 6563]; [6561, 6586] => -0.8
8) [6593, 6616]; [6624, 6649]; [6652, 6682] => 0.1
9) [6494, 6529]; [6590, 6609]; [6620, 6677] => 0.3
